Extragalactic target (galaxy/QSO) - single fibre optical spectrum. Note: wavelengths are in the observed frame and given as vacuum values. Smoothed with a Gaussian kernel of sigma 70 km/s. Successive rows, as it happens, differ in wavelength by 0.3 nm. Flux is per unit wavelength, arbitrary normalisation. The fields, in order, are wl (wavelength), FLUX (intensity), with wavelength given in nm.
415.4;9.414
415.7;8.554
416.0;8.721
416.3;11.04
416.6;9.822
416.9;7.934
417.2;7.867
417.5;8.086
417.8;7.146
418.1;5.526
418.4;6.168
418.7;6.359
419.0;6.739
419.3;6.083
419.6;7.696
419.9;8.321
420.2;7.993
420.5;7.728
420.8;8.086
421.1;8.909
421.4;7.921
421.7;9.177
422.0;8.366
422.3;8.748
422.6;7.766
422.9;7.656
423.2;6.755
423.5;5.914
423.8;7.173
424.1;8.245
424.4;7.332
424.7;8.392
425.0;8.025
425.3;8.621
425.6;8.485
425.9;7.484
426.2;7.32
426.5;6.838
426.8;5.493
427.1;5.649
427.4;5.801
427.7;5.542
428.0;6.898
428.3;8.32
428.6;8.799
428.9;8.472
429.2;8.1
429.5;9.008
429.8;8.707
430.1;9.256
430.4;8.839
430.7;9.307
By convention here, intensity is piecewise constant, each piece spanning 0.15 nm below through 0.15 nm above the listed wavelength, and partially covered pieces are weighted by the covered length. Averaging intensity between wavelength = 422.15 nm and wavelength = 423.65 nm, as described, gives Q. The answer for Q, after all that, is 7.37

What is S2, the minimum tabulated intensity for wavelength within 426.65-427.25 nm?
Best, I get 5.493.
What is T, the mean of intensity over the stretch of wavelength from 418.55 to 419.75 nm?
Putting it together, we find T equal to 6.72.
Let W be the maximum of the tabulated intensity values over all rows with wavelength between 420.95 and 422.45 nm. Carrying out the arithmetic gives 9.177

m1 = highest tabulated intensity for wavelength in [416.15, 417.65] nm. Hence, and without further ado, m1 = 11.04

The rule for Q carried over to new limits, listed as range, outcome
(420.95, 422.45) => 8.62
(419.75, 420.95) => 8.03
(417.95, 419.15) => 6.2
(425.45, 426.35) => 7.76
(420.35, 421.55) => 8.16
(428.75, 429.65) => 8.53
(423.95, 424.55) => 7.79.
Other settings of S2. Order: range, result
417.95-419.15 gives 5.526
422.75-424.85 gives 5.914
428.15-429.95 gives 8.1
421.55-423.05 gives 7.656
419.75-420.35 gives 7.993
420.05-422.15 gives 7.728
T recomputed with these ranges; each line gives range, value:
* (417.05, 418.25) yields 7.16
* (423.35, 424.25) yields 7.11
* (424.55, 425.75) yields 8.38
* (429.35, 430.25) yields 8.99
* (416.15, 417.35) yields 9.17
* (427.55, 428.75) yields 7.39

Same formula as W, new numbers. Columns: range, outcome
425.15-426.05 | 8.621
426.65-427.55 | 5.801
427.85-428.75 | 8.799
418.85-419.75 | 7.696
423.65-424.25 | 8.245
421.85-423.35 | 8.748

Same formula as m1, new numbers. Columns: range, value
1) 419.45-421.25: 8.909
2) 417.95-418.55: 6.168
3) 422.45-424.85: 8.392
